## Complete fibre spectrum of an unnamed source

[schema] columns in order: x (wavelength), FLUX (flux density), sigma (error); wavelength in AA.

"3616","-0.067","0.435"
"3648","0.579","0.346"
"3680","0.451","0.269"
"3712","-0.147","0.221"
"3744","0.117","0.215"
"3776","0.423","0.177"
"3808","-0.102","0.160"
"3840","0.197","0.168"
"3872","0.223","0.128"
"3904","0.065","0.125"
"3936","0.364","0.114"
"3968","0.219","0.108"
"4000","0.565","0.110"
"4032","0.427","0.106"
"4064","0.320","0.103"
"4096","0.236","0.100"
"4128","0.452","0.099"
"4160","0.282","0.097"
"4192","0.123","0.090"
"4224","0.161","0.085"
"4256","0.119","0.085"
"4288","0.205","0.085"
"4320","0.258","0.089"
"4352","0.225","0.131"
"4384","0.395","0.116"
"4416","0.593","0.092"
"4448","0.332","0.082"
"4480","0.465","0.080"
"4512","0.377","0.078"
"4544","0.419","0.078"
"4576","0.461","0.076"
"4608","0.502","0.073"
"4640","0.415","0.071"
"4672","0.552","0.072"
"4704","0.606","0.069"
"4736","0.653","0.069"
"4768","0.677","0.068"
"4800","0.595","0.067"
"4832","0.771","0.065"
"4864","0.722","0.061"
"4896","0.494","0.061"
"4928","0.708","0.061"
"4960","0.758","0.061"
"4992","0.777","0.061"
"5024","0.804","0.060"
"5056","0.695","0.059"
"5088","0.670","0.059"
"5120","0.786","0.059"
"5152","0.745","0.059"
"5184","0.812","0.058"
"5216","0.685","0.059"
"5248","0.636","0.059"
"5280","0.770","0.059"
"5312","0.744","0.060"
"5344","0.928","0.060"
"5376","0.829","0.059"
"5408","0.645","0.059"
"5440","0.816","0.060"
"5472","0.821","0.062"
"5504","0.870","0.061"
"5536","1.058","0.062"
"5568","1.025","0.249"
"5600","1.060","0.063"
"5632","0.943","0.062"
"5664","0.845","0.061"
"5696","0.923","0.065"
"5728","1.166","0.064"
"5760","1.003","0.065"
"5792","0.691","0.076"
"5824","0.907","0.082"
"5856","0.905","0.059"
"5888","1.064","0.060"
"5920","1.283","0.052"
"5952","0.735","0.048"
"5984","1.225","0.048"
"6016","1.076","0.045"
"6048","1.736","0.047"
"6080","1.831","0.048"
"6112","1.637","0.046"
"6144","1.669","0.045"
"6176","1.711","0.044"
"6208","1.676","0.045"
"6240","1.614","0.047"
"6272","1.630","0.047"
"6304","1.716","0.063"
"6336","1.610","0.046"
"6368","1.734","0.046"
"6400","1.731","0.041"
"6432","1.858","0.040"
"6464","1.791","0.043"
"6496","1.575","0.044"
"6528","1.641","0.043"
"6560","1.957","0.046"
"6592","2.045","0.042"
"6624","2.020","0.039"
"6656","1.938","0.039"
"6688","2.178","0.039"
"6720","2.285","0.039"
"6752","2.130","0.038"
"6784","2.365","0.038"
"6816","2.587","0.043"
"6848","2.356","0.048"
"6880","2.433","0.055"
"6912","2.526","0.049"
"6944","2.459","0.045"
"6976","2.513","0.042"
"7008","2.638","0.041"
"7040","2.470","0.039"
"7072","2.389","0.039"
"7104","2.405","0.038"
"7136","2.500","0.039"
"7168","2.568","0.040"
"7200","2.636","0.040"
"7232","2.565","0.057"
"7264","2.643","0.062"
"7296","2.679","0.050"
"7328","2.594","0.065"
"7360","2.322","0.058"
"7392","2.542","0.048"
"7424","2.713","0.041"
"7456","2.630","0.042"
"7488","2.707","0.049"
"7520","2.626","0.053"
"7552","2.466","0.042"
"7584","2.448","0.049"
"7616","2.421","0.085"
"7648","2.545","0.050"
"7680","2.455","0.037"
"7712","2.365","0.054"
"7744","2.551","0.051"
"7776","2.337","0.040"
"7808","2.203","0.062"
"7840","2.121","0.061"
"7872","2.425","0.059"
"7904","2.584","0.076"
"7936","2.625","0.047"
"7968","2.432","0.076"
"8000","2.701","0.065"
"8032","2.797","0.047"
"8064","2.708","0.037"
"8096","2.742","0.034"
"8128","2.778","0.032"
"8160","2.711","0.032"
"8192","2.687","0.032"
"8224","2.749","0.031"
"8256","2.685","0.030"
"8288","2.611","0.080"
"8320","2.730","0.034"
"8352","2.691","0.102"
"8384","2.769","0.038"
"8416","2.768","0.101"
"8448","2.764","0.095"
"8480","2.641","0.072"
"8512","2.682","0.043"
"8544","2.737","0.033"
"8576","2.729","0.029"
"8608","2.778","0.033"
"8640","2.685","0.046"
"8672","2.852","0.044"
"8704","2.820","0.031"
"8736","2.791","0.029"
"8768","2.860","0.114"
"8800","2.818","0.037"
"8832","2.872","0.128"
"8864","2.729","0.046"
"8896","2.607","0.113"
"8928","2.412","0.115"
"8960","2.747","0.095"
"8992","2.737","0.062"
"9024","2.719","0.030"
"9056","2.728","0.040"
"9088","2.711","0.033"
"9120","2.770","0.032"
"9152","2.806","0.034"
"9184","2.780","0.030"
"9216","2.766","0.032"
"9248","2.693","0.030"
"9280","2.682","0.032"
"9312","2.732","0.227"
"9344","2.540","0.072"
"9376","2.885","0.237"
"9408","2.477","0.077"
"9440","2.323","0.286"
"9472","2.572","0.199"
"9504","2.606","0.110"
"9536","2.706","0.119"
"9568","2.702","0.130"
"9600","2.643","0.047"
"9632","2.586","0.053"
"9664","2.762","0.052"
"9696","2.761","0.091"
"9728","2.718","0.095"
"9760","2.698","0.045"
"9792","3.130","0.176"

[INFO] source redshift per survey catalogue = 0.51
